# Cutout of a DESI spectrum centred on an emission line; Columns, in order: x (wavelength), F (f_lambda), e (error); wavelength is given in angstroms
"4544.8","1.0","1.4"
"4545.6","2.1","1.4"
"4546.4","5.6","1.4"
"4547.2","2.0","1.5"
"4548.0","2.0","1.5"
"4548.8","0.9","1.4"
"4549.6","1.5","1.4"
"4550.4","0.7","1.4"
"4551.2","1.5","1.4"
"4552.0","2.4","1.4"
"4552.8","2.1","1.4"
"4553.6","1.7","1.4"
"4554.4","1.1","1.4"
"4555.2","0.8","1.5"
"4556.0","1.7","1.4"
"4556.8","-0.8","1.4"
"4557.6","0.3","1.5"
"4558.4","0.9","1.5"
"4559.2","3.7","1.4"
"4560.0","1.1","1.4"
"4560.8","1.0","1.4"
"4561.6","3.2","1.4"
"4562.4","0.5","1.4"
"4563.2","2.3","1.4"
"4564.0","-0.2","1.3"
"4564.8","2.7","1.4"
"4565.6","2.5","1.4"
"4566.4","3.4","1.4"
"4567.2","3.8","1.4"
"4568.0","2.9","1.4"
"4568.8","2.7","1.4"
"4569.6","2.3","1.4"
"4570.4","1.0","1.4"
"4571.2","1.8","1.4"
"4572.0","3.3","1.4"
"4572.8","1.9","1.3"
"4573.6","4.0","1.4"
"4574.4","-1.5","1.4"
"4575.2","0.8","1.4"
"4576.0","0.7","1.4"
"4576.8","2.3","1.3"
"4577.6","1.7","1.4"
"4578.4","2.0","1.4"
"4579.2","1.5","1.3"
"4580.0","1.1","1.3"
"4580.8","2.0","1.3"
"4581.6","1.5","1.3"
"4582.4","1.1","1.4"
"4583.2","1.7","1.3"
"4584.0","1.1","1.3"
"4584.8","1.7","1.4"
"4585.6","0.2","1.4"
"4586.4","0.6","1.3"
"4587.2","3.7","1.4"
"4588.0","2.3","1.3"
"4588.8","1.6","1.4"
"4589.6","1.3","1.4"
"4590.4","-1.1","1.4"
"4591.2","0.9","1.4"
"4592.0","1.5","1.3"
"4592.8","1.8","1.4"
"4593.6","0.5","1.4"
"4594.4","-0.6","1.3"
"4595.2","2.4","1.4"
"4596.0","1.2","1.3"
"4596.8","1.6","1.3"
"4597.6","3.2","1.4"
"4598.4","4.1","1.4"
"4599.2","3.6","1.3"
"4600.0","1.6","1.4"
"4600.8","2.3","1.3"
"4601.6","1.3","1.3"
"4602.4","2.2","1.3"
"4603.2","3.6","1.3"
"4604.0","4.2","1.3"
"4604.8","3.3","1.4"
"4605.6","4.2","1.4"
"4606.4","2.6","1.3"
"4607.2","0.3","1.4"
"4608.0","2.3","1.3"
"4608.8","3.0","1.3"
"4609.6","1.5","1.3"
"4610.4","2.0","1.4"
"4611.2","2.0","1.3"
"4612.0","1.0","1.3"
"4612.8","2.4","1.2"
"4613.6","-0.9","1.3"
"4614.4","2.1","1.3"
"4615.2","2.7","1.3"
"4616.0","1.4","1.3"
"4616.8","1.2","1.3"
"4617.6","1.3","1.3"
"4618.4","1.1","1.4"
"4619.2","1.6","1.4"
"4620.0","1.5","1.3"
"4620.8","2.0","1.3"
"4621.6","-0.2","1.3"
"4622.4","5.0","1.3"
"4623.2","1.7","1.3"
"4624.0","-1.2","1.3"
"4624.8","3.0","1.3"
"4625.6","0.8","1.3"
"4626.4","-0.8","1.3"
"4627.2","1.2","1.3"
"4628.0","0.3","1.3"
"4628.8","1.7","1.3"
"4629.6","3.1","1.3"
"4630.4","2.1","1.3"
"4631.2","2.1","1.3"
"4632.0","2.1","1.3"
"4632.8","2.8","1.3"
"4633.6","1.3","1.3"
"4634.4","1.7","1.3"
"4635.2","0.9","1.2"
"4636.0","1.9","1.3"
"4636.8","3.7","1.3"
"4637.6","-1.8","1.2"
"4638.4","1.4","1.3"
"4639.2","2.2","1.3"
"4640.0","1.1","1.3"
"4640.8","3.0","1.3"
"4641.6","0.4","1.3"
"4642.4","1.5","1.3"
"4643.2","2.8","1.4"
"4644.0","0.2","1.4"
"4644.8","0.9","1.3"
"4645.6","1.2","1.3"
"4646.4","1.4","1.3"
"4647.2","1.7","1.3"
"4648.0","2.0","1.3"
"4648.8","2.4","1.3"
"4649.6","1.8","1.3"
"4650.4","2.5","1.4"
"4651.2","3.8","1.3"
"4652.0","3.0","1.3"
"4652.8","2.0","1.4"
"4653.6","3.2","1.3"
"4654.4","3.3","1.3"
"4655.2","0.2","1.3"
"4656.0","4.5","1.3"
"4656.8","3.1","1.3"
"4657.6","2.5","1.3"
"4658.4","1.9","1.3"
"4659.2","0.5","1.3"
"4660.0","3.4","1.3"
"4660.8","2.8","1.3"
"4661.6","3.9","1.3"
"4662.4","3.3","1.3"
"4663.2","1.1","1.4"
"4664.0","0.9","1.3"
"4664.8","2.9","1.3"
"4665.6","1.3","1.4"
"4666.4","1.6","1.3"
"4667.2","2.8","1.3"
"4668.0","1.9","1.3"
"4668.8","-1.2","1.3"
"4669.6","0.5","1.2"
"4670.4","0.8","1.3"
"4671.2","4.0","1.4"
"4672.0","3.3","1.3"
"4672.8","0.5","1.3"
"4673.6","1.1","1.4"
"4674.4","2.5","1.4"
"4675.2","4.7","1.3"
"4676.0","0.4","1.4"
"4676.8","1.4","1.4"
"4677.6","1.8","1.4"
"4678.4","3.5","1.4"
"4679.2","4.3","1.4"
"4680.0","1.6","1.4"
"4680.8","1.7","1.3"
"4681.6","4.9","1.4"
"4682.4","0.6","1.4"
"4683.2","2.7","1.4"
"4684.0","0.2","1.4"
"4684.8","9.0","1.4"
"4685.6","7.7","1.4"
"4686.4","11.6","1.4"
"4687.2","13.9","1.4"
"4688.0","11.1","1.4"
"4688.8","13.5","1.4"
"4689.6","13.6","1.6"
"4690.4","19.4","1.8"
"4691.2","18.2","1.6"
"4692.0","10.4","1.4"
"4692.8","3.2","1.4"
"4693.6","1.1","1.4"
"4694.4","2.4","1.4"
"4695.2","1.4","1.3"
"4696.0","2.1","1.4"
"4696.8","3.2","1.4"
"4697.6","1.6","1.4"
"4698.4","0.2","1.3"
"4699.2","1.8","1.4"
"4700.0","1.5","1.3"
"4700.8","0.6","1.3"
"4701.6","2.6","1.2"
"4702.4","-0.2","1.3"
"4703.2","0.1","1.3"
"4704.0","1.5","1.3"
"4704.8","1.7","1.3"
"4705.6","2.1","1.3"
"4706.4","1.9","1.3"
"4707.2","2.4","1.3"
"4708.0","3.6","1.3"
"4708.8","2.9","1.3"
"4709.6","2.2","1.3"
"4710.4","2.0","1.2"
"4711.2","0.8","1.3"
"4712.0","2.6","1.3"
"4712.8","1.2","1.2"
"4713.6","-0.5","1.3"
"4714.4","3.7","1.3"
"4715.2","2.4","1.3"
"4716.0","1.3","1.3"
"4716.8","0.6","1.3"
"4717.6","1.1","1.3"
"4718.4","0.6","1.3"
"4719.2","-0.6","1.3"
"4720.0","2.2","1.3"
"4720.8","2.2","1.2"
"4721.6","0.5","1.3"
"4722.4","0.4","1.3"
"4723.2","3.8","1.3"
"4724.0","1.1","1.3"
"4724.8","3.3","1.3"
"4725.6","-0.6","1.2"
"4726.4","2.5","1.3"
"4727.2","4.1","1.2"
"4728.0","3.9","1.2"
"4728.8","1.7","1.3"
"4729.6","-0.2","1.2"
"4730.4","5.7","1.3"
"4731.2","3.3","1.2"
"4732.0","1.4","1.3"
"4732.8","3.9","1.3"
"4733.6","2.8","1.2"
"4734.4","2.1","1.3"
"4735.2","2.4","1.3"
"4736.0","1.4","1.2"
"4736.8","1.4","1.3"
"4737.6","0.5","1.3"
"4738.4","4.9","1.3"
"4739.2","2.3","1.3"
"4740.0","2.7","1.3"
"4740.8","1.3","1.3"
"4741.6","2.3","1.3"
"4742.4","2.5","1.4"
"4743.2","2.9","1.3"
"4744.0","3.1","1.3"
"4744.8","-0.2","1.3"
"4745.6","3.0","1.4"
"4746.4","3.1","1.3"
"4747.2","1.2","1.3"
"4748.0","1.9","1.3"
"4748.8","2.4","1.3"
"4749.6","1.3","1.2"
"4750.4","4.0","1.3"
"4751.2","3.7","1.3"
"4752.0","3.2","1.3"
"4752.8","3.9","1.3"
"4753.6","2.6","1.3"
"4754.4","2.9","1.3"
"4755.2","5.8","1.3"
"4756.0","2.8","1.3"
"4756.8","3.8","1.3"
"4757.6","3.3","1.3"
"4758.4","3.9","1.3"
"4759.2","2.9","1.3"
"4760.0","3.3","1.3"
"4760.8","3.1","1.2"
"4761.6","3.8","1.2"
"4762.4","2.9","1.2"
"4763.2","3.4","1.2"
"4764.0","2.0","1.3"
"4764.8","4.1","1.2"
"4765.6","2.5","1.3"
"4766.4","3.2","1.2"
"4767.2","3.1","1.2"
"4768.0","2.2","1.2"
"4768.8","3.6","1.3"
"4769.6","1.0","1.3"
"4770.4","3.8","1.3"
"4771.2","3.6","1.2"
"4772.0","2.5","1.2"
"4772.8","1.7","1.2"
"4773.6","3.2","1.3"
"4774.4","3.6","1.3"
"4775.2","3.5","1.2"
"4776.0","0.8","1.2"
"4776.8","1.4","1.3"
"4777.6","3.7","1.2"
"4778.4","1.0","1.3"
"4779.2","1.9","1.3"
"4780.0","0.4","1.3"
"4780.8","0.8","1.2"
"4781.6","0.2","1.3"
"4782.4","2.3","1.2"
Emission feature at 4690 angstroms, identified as [O II]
